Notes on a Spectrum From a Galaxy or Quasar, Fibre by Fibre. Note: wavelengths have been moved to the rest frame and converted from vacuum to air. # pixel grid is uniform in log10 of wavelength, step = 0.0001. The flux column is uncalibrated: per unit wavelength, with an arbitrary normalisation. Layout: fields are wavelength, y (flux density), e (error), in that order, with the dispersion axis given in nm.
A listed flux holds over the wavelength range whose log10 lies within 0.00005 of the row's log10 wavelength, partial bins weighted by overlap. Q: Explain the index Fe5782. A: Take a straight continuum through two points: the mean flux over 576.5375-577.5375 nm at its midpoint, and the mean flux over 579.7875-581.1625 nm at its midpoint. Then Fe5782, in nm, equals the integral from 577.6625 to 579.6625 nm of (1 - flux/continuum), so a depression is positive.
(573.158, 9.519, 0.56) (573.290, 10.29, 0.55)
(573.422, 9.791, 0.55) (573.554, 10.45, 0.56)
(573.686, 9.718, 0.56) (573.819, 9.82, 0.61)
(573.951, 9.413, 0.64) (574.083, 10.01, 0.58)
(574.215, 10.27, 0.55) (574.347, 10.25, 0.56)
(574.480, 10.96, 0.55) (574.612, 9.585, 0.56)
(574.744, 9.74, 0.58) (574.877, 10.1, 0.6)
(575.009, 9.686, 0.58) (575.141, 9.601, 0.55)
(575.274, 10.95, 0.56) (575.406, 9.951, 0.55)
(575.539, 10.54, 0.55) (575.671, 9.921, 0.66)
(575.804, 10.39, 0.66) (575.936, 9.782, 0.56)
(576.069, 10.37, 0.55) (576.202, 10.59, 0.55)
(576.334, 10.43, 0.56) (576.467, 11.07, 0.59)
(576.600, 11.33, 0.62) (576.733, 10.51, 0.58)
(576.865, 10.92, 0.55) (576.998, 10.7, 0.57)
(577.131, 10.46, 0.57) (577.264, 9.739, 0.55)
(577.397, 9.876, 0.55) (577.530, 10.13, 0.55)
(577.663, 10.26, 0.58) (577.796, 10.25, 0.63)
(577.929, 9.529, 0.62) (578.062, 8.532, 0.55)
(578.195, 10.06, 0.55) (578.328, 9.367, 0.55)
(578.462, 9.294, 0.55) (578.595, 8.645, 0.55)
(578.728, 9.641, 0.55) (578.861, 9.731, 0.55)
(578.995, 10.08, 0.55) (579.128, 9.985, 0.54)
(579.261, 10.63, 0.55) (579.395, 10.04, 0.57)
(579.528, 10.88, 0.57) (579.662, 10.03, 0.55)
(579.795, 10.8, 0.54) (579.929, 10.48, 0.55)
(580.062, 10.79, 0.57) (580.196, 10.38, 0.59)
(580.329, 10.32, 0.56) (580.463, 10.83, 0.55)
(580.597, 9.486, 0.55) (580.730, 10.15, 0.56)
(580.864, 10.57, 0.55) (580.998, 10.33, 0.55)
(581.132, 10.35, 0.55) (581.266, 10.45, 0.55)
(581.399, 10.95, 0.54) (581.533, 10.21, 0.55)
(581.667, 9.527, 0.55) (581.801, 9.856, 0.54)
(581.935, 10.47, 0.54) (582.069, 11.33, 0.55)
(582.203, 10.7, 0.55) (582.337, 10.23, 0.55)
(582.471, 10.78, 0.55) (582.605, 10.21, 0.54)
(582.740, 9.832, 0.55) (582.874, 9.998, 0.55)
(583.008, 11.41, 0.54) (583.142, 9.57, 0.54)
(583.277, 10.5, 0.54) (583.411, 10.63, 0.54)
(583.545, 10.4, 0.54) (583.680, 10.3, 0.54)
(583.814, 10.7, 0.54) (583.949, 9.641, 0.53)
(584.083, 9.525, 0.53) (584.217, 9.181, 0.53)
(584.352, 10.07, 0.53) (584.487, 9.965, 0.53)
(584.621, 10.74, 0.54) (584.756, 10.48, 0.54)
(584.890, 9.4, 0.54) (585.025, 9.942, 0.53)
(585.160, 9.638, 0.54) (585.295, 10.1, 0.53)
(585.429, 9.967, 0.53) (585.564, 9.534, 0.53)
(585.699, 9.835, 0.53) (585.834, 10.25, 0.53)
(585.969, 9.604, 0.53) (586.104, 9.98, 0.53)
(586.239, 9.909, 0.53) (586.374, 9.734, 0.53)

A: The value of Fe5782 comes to 0.124 nm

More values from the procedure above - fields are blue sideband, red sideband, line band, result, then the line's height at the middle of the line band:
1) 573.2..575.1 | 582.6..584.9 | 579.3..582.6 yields -0.10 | 10.1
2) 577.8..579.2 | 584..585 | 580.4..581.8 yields -0.08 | 9.69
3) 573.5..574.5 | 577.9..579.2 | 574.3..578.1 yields -0.17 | 9.79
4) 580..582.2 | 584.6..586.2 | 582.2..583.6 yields -0.02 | 10.2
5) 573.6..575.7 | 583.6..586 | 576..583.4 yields -0.19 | 9.99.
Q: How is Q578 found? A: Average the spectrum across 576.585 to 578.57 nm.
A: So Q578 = 10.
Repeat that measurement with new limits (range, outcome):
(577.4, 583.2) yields 10.2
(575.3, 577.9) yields 10.4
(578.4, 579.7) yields 9.9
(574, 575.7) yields 10.1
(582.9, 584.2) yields 10.2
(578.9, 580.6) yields 10.4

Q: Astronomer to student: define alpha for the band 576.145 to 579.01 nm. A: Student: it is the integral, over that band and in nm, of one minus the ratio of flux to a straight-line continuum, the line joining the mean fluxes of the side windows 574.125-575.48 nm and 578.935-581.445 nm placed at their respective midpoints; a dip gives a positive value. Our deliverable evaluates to 0.06 nm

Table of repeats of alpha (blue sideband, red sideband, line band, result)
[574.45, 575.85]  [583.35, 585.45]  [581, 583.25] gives -0.07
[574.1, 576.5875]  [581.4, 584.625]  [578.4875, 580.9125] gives 0.02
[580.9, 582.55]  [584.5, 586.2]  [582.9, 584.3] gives 0.00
